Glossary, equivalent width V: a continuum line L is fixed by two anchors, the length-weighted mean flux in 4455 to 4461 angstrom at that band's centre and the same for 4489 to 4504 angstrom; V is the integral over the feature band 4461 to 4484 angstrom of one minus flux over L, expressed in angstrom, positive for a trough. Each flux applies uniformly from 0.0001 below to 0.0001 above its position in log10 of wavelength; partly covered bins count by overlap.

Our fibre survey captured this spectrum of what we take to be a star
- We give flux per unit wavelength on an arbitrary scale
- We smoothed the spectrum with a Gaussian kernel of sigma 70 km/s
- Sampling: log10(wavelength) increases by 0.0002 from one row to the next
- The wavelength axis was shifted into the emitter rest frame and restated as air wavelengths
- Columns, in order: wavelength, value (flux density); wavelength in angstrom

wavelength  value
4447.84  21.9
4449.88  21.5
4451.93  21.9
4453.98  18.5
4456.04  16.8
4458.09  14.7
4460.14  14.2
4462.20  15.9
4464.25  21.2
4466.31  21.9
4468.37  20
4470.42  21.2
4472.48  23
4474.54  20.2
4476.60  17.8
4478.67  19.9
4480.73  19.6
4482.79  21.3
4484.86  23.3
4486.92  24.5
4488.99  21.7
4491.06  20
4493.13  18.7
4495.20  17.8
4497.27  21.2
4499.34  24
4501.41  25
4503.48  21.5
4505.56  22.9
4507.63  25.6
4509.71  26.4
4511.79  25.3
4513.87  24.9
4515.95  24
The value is -3.6 angstrom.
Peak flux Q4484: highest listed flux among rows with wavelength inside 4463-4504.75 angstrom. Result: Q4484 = 25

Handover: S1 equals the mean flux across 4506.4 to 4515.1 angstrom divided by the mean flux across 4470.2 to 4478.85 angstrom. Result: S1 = 1.2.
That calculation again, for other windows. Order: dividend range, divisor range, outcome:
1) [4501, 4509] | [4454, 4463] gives 1.51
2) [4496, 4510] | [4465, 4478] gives 1.14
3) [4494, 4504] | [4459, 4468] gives 1.19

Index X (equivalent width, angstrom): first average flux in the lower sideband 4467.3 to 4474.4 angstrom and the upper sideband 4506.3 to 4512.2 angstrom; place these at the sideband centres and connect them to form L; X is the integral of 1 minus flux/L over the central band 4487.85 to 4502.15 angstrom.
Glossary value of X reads 1.7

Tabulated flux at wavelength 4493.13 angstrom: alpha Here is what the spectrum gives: 18.7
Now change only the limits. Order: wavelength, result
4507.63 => 25.6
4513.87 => 24.9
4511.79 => 25.3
